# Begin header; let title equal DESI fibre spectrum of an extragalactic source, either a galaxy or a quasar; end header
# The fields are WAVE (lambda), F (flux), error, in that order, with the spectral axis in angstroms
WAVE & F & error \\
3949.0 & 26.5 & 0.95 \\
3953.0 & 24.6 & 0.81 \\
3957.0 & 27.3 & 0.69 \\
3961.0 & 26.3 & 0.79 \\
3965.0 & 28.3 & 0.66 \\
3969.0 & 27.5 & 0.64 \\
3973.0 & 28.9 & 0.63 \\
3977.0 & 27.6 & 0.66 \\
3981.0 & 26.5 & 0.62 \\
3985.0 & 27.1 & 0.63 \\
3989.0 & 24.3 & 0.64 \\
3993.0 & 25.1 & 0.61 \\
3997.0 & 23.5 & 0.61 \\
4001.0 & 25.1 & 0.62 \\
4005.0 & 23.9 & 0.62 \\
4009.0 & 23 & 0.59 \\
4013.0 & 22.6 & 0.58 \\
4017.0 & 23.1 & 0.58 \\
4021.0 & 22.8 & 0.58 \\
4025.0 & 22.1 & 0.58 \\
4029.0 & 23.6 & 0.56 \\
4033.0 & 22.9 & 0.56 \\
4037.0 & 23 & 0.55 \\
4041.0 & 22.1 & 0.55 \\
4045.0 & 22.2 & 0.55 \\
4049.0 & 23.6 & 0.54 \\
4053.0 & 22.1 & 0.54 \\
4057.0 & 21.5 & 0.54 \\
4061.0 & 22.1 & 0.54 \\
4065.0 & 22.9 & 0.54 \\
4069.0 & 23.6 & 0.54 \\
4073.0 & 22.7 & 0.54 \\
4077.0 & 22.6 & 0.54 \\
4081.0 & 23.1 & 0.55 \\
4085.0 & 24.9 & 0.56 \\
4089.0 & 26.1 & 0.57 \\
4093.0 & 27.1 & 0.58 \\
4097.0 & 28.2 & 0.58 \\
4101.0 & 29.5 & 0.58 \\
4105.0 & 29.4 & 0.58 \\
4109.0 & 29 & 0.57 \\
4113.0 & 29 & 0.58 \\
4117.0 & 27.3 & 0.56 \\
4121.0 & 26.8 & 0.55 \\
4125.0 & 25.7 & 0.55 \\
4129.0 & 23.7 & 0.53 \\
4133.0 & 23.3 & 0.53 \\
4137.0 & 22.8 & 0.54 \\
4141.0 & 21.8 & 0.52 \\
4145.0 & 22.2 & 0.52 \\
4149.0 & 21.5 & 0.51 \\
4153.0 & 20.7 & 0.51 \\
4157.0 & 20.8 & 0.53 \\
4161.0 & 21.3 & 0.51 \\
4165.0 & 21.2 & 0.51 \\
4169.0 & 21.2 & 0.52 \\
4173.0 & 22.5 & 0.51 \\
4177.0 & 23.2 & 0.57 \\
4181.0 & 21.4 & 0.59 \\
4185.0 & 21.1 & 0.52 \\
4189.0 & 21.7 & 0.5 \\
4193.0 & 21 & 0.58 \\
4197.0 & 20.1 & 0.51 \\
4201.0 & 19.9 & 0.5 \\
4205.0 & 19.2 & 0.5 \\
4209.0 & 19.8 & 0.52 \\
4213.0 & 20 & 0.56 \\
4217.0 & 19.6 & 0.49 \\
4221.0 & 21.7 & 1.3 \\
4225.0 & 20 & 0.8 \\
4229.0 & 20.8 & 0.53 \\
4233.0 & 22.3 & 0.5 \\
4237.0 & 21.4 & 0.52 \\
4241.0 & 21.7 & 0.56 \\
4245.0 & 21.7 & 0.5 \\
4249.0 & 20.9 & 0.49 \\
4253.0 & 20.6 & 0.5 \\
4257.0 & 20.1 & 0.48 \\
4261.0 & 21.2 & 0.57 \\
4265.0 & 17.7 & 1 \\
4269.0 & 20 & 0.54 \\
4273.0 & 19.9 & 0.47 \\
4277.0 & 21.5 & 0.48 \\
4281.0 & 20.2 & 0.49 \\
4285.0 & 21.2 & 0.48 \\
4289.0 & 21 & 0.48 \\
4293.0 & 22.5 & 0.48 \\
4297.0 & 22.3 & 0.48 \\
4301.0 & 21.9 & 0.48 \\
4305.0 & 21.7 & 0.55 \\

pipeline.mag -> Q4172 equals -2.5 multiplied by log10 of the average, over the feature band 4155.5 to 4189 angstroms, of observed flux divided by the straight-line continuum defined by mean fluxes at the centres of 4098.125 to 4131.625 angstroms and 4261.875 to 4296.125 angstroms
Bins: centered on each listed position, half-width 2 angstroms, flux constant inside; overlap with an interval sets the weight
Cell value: 0.16 mag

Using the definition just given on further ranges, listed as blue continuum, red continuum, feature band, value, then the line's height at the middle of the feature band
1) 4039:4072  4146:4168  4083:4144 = -0.20 mag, 21.7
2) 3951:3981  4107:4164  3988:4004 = 0.09 mag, 26.6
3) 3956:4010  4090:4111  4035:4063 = 0.22 mag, 27.4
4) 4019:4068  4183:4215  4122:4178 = -0.06 mag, 21.1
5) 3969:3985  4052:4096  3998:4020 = 0.12 mag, 26.3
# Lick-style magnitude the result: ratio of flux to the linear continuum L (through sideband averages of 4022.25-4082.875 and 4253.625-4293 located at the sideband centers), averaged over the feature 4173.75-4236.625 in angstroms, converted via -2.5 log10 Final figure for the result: 0.01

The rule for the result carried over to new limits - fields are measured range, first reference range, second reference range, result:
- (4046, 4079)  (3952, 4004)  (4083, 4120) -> 0.21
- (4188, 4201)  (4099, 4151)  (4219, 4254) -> 0.11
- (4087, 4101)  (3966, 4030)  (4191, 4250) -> -0.19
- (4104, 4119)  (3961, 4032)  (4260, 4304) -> -0.22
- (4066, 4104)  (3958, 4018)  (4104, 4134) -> 0.05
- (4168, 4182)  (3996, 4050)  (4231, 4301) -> -0.02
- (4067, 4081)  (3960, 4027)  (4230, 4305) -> 0.04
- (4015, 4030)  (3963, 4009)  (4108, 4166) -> 0.12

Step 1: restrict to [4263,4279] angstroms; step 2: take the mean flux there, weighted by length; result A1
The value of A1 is 19.8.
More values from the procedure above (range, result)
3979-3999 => 25.3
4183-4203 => 20.8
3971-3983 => 27.7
